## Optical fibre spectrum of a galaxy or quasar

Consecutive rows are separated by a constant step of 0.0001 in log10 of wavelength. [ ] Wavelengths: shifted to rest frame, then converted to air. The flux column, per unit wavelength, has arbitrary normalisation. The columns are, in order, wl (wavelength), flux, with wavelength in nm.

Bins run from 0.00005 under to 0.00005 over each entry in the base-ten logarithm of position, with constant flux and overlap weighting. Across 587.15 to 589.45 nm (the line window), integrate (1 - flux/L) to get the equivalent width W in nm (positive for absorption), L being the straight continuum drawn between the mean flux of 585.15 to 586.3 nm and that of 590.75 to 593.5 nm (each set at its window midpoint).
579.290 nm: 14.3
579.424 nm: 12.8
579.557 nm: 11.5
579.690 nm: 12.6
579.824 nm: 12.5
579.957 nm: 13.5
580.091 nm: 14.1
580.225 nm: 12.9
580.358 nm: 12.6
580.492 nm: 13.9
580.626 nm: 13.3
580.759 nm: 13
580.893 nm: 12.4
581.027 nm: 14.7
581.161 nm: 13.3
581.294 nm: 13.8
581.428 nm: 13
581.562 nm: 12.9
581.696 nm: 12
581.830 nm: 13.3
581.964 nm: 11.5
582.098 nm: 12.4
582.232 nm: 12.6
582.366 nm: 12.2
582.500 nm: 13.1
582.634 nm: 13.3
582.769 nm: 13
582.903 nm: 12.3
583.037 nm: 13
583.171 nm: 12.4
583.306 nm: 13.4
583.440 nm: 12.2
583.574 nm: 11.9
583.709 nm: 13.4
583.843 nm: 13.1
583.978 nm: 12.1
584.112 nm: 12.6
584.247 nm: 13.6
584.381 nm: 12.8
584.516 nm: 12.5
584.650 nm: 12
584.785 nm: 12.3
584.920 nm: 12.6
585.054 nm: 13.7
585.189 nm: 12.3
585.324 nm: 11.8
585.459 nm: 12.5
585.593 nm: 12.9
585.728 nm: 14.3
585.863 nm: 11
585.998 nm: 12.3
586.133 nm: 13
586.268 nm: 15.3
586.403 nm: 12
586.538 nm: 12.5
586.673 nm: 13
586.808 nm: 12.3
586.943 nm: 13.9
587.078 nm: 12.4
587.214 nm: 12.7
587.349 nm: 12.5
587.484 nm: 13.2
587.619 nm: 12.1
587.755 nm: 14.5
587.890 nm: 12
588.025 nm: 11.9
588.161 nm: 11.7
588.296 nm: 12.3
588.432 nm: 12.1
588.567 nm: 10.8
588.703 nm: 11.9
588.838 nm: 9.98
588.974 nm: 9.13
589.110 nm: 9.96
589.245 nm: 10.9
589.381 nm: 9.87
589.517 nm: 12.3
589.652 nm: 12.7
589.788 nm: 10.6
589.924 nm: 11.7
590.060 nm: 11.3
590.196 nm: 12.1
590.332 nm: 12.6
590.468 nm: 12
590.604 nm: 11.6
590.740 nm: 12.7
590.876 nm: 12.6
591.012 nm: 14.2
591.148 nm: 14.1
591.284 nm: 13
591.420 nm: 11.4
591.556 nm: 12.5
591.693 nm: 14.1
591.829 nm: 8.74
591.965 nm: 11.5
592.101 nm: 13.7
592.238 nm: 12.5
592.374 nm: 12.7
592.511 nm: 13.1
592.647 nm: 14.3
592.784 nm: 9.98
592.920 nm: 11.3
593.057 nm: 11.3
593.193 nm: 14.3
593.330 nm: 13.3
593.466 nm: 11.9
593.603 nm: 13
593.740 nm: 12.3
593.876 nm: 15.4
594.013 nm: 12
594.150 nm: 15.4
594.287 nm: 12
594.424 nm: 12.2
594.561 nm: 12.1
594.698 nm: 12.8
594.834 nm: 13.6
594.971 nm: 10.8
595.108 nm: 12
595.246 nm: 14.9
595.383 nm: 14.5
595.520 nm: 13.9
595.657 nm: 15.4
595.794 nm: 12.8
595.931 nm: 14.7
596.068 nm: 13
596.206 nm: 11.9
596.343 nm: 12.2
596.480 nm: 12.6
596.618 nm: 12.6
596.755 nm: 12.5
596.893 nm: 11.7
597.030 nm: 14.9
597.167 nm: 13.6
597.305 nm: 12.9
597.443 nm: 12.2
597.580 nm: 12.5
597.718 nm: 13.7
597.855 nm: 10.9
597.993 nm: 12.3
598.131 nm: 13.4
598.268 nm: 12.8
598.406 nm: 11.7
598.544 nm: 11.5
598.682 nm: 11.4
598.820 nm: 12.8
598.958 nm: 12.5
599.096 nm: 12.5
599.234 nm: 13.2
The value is 0.19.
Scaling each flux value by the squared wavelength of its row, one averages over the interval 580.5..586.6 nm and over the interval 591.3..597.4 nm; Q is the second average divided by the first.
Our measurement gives 1.04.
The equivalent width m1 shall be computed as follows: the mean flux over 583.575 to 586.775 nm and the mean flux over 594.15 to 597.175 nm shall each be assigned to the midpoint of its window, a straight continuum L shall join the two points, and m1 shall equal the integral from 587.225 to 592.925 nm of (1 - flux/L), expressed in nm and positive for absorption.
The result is 0.39 nm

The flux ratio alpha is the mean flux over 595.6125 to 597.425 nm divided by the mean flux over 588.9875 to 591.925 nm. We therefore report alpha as 1.1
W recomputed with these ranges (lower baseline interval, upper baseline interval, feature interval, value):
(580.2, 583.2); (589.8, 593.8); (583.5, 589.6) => 0.171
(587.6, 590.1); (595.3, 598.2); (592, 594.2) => -0.097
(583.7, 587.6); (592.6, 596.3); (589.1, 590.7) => 0.165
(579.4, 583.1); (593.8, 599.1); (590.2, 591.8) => 0.028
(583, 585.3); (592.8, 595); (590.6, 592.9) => 0.034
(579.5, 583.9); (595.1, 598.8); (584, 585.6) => 0.035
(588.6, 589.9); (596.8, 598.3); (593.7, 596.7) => -0.220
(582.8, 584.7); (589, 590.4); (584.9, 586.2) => -0.039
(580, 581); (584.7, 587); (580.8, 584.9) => 0.085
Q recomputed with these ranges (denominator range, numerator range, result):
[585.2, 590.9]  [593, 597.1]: 1.11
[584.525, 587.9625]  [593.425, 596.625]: 1.06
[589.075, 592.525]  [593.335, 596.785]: 1.10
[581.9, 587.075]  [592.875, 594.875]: 1.05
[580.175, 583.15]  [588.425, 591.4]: 0.93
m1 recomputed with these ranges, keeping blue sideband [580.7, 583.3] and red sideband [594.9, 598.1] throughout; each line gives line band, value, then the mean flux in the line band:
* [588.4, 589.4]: 0.183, 10.6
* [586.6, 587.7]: 0.010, 12.8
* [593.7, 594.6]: -0.010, 13.1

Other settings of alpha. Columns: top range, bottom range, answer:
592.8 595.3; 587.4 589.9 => 1.10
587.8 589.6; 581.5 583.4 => 0.88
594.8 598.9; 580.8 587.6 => 1.01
